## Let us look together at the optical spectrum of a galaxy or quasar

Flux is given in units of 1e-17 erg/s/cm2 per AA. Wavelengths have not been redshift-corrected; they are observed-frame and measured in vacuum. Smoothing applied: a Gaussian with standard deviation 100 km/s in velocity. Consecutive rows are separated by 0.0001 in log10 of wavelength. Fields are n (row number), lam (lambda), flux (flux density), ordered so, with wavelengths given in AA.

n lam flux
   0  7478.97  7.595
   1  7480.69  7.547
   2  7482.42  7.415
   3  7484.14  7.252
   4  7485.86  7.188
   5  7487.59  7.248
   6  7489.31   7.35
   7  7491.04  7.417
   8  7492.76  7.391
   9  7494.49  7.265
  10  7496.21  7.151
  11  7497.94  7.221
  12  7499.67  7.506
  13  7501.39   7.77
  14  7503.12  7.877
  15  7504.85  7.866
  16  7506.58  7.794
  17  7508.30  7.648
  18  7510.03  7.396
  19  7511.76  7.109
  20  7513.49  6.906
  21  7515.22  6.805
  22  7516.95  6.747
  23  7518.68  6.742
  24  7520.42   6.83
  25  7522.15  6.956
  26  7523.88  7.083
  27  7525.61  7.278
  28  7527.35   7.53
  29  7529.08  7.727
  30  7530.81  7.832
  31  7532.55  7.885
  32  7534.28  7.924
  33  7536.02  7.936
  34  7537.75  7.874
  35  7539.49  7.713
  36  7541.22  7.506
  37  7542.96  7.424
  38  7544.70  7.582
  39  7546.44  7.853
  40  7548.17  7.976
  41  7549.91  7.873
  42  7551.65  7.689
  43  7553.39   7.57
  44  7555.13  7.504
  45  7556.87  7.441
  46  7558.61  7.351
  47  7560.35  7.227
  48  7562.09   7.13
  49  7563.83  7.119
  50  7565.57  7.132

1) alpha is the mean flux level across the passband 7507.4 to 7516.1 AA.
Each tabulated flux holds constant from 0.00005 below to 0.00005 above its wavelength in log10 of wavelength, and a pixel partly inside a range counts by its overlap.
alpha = 7.18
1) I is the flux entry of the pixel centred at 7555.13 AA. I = 7.504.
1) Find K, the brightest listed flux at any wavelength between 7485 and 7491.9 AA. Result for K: 7.417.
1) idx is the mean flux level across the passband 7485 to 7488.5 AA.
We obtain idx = 7.22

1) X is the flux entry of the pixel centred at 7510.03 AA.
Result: 7.396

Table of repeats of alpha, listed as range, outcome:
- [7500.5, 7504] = 7.83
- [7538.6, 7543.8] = 7.55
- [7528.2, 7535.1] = 7.85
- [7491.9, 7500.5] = 7.3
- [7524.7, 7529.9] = 7.5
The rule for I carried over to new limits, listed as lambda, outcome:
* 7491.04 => 7.417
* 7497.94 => 7.221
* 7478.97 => 7.595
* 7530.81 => 7.832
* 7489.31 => 7.35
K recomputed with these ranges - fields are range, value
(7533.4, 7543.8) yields 7.936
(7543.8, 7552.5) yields 7.976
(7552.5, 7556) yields 7.57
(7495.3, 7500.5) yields 7.506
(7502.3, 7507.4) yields 7.877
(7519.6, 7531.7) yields 7.832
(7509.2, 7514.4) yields 7.396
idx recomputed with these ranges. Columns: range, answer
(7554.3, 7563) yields 7.33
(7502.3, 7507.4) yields 7.84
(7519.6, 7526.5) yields 7.04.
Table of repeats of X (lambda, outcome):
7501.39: 7.77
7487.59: 7.248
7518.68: 6.742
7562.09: 7.13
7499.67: 7.506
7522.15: 6.956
